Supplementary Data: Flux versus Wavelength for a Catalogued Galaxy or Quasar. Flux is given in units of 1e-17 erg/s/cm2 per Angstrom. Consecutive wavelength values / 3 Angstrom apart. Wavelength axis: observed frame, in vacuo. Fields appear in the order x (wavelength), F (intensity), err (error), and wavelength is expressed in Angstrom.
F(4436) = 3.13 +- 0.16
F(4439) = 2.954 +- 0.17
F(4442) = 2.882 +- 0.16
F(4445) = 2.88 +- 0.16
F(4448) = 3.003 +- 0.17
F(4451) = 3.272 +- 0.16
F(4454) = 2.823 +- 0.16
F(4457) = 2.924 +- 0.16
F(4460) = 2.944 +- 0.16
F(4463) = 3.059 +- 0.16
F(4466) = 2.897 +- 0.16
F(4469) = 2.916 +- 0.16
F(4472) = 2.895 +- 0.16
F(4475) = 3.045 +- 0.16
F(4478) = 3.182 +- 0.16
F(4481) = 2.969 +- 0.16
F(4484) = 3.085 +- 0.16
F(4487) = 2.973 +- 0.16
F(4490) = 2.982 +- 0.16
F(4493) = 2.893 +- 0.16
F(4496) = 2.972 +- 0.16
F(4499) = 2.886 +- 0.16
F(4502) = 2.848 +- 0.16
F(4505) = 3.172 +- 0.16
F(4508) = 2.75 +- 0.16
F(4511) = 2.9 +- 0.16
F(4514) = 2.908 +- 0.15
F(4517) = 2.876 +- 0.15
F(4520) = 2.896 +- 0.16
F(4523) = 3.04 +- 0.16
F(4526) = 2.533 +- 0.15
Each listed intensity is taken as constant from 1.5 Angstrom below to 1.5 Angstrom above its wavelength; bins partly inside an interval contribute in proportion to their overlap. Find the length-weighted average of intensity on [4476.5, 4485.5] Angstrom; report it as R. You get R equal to 3.08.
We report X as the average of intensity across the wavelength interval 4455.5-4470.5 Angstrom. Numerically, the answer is 2.95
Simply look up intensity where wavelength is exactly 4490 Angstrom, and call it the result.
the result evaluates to 2.982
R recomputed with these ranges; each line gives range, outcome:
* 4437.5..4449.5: 2.93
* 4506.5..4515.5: 2.85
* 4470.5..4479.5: 3.04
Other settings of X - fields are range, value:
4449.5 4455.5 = 3.05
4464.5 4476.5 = 2.94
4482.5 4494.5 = 2.98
